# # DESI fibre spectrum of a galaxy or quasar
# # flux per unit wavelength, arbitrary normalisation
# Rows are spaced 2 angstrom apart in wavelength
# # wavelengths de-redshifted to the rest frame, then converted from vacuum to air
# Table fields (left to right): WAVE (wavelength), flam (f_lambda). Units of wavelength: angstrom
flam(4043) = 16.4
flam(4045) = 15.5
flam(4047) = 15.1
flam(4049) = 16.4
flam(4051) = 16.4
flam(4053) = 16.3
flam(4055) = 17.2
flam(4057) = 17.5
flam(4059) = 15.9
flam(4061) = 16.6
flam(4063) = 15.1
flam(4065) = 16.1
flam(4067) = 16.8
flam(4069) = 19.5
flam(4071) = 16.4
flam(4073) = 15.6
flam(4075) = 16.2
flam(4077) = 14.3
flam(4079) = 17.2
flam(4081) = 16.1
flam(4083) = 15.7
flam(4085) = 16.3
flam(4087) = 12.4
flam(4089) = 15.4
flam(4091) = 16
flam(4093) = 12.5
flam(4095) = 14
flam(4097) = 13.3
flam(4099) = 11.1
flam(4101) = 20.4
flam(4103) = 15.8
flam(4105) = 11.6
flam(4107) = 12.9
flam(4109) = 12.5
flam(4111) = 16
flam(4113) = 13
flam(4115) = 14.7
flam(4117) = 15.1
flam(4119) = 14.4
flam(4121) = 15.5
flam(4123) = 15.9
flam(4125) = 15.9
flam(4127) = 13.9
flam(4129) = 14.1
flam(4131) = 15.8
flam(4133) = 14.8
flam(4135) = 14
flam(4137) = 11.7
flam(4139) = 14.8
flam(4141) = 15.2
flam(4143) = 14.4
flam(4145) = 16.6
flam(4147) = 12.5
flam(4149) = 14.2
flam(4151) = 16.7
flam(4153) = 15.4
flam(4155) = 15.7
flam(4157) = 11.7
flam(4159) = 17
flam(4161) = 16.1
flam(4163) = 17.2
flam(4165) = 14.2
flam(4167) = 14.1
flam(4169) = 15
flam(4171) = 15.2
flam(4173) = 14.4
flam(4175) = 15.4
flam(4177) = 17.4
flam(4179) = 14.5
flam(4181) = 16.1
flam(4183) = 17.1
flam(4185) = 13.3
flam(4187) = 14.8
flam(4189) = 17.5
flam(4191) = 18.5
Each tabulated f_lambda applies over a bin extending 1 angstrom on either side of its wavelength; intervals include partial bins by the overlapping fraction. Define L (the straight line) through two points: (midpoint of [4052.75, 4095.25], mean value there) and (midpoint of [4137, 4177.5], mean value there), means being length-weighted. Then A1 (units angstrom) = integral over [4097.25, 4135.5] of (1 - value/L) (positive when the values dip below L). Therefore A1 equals 2.2 angstrom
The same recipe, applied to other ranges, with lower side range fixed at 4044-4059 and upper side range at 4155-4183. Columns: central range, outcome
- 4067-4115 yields 2.98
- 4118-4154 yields 1.94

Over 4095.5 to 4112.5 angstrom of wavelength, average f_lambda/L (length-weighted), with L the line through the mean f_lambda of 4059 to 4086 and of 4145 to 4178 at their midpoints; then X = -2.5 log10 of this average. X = 0.13 mag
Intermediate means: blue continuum 16.3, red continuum 15.2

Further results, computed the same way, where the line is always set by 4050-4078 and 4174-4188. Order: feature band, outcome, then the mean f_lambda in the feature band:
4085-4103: 0.11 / 14.6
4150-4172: 0.03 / 15.3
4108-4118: 0.13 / 14.3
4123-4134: 0.07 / 15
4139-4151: 0.07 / 14.8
